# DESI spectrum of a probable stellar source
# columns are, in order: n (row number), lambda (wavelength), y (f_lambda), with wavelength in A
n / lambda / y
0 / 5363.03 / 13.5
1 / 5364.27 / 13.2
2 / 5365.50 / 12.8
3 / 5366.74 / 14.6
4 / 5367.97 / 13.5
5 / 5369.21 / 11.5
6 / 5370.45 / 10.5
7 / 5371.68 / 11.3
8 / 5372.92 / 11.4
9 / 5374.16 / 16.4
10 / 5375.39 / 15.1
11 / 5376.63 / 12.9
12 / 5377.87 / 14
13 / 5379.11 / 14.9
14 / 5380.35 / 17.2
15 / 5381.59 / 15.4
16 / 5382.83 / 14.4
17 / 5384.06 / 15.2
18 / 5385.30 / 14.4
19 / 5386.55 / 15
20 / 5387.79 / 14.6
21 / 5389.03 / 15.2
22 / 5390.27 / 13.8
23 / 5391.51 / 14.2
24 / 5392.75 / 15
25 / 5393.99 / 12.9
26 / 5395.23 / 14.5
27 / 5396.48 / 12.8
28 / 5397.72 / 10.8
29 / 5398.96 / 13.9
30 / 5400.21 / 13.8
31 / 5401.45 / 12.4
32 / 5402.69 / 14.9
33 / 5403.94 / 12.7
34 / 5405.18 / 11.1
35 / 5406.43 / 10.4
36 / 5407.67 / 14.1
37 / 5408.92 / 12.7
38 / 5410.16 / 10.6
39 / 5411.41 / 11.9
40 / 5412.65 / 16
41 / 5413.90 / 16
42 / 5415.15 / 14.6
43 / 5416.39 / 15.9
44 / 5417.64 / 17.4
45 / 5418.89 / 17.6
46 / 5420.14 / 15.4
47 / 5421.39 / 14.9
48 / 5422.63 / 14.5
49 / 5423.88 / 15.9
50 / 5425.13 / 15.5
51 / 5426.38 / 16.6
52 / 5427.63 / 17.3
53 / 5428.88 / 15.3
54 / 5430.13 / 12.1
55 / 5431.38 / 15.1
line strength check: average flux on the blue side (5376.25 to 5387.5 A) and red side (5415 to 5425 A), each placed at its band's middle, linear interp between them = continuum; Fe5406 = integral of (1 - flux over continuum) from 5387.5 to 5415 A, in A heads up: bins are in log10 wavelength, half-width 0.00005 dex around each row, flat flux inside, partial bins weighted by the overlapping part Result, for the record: 3.5 A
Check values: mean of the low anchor 14.8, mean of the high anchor 15.8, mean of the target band 13.4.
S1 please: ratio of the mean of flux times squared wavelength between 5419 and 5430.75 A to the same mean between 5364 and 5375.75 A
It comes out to 1.2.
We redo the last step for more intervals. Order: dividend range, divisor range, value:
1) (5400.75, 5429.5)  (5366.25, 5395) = 1.04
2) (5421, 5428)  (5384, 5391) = 1.09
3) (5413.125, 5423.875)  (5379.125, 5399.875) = 1.11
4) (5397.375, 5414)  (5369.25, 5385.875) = 0.93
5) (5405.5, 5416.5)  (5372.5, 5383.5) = 0.92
